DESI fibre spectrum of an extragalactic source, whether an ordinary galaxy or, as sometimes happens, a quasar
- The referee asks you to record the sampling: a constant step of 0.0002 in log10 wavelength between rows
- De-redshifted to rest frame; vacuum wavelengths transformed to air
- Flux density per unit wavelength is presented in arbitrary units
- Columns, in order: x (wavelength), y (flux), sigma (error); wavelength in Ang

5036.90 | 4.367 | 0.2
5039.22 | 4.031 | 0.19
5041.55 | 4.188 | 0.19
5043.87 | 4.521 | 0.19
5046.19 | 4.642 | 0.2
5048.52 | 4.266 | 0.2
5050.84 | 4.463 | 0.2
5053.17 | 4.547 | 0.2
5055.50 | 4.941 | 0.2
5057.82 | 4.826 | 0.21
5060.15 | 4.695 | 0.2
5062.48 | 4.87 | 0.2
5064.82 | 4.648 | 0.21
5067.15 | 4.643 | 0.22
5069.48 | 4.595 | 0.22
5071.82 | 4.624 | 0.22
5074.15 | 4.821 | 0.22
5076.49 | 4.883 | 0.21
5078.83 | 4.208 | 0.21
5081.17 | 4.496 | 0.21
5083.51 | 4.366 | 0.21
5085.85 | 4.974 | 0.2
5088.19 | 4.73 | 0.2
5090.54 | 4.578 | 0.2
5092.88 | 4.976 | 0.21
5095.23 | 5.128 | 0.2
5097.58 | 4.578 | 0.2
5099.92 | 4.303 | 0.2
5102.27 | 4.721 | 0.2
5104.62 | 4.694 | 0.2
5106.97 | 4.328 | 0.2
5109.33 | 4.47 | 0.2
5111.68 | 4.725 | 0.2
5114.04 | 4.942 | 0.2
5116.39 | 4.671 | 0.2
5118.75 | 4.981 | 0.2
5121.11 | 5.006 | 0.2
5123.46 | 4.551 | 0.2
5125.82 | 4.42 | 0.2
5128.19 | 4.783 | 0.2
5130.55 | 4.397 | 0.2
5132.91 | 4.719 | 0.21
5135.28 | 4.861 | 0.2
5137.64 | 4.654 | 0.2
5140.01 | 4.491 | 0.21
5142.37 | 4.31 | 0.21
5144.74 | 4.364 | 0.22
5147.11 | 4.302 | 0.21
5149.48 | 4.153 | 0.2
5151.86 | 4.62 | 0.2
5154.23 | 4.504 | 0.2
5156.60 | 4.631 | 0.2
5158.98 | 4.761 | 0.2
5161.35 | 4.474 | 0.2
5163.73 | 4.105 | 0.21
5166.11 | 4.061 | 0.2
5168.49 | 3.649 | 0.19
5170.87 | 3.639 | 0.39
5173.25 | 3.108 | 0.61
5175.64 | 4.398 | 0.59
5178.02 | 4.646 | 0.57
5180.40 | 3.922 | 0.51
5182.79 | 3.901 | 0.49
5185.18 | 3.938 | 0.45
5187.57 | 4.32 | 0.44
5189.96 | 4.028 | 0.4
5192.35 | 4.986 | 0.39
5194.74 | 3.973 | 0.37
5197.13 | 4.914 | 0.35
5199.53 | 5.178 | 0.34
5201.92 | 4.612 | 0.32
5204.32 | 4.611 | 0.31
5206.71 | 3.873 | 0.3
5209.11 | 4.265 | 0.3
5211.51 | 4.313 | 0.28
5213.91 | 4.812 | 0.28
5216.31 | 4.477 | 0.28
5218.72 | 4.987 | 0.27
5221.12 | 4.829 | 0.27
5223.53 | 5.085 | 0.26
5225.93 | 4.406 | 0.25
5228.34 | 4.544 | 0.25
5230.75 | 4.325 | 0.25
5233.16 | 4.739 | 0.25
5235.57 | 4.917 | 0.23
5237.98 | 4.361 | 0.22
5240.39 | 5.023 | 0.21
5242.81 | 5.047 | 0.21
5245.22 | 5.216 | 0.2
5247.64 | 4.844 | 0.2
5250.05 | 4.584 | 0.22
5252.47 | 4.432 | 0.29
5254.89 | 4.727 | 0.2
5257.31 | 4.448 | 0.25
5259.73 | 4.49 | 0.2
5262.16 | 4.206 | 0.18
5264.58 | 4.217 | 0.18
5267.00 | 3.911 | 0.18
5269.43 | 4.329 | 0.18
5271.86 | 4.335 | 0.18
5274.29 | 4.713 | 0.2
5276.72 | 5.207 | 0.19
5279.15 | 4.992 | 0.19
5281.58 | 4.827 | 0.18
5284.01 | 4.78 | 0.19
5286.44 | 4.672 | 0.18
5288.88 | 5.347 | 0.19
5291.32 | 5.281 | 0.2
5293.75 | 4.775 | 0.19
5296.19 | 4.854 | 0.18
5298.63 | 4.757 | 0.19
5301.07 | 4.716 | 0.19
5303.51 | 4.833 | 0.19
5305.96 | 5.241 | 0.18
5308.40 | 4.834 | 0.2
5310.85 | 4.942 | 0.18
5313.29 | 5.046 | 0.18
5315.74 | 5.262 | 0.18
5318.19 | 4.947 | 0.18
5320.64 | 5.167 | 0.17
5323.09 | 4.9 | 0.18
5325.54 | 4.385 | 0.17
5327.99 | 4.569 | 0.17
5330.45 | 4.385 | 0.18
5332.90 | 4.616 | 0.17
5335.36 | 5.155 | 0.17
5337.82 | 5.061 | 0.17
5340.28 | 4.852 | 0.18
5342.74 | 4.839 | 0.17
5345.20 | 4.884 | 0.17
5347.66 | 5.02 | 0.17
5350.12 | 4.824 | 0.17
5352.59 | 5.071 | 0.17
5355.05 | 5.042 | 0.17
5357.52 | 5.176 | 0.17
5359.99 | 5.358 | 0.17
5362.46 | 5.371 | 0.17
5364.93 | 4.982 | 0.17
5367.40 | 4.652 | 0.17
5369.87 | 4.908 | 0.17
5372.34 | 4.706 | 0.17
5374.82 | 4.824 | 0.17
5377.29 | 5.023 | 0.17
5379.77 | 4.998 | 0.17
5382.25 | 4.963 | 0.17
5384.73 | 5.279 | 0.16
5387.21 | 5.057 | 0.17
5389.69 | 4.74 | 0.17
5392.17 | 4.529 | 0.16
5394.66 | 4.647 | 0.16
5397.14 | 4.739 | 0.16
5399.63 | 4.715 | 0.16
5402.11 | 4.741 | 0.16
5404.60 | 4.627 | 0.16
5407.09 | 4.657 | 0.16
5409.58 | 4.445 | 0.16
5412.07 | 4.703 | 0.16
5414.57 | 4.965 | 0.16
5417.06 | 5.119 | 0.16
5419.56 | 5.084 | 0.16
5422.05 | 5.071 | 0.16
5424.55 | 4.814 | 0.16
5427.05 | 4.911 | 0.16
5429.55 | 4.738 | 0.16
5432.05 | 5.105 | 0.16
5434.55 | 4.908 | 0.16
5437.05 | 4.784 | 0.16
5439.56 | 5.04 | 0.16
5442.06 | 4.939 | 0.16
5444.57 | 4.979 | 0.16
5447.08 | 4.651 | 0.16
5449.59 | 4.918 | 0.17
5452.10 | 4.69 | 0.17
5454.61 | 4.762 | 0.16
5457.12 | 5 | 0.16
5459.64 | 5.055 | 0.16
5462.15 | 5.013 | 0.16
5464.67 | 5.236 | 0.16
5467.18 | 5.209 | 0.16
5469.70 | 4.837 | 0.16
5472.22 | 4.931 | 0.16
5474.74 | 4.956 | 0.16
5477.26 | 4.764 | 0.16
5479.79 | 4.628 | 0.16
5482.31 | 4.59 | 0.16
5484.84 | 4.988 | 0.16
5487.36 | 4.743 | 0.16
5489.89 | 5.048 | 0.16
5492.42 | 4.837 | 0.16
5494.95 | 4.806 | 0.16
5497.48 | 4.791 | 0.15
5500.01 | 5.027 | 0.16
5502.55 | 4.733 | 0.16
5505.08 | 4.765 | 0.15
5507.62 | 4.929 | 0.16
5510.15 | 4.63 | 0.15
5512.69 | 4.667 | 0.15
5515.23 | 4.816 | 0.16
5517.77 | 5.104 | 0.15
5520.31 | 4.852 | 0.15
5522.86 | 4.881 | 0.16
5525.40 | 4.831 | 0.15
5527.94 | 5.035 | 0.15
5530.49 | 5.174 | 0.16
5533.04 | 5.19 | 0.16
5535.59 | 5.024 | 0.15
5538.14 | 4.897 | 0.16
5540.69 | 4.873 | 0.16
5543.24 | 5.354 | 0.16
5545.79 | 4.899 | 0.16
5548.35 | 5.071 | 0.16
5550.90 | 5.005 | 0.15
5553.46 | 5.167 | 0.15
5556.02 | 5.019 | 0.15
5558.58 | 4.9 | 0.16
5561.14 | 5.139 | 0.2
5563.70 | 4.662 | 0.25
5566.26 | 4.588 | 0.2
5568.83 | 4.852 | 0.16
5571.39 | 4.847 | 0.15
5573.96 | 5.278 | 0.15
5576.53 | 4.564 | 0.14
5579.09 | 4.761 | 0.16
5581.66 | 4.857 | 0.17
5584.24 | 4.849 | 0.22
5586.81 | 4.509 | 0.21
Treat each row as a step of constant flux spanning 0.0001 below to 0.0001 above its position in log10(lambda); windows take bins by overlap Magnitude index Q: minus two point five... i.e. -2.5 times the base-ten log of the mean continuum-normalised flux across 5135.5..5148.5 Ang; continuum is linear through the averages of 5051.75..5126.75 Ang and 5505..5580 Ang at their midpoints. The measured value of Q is 0.06 mag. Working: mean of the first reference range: 4.69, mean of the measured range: 4.46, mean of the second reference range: 4.93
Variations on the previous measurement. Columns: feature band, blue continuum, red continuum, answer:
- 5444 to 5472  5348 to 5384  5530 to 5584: 0.008 mag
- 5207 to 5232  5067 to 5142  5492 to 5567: 0.037 mag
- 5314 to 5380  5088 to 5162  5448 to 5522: -0.034 mag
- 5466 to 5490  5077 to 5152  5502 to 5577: 0.006 mag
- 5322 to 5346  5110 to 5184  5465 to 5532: -0.024 mag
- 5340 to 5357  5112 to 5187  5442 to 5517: -0.062 mag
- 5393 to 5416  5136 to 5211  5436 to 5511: 0.012 mag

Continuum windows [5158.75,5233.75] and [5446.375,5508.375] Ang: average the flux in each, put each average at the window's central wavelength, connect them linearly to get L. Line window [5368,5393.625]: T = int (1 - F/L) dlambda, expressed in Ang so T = -1.1 Ang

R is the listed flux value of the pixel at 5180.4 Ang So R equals 3.922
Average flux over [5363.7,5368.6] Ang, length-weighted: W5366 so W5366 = 4.82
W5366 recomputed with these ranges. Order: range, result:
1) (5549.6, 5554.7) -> 5.09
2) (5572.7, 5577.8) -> 4.92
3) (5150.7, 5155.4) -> 4.56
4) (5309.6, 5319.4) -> 5.05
